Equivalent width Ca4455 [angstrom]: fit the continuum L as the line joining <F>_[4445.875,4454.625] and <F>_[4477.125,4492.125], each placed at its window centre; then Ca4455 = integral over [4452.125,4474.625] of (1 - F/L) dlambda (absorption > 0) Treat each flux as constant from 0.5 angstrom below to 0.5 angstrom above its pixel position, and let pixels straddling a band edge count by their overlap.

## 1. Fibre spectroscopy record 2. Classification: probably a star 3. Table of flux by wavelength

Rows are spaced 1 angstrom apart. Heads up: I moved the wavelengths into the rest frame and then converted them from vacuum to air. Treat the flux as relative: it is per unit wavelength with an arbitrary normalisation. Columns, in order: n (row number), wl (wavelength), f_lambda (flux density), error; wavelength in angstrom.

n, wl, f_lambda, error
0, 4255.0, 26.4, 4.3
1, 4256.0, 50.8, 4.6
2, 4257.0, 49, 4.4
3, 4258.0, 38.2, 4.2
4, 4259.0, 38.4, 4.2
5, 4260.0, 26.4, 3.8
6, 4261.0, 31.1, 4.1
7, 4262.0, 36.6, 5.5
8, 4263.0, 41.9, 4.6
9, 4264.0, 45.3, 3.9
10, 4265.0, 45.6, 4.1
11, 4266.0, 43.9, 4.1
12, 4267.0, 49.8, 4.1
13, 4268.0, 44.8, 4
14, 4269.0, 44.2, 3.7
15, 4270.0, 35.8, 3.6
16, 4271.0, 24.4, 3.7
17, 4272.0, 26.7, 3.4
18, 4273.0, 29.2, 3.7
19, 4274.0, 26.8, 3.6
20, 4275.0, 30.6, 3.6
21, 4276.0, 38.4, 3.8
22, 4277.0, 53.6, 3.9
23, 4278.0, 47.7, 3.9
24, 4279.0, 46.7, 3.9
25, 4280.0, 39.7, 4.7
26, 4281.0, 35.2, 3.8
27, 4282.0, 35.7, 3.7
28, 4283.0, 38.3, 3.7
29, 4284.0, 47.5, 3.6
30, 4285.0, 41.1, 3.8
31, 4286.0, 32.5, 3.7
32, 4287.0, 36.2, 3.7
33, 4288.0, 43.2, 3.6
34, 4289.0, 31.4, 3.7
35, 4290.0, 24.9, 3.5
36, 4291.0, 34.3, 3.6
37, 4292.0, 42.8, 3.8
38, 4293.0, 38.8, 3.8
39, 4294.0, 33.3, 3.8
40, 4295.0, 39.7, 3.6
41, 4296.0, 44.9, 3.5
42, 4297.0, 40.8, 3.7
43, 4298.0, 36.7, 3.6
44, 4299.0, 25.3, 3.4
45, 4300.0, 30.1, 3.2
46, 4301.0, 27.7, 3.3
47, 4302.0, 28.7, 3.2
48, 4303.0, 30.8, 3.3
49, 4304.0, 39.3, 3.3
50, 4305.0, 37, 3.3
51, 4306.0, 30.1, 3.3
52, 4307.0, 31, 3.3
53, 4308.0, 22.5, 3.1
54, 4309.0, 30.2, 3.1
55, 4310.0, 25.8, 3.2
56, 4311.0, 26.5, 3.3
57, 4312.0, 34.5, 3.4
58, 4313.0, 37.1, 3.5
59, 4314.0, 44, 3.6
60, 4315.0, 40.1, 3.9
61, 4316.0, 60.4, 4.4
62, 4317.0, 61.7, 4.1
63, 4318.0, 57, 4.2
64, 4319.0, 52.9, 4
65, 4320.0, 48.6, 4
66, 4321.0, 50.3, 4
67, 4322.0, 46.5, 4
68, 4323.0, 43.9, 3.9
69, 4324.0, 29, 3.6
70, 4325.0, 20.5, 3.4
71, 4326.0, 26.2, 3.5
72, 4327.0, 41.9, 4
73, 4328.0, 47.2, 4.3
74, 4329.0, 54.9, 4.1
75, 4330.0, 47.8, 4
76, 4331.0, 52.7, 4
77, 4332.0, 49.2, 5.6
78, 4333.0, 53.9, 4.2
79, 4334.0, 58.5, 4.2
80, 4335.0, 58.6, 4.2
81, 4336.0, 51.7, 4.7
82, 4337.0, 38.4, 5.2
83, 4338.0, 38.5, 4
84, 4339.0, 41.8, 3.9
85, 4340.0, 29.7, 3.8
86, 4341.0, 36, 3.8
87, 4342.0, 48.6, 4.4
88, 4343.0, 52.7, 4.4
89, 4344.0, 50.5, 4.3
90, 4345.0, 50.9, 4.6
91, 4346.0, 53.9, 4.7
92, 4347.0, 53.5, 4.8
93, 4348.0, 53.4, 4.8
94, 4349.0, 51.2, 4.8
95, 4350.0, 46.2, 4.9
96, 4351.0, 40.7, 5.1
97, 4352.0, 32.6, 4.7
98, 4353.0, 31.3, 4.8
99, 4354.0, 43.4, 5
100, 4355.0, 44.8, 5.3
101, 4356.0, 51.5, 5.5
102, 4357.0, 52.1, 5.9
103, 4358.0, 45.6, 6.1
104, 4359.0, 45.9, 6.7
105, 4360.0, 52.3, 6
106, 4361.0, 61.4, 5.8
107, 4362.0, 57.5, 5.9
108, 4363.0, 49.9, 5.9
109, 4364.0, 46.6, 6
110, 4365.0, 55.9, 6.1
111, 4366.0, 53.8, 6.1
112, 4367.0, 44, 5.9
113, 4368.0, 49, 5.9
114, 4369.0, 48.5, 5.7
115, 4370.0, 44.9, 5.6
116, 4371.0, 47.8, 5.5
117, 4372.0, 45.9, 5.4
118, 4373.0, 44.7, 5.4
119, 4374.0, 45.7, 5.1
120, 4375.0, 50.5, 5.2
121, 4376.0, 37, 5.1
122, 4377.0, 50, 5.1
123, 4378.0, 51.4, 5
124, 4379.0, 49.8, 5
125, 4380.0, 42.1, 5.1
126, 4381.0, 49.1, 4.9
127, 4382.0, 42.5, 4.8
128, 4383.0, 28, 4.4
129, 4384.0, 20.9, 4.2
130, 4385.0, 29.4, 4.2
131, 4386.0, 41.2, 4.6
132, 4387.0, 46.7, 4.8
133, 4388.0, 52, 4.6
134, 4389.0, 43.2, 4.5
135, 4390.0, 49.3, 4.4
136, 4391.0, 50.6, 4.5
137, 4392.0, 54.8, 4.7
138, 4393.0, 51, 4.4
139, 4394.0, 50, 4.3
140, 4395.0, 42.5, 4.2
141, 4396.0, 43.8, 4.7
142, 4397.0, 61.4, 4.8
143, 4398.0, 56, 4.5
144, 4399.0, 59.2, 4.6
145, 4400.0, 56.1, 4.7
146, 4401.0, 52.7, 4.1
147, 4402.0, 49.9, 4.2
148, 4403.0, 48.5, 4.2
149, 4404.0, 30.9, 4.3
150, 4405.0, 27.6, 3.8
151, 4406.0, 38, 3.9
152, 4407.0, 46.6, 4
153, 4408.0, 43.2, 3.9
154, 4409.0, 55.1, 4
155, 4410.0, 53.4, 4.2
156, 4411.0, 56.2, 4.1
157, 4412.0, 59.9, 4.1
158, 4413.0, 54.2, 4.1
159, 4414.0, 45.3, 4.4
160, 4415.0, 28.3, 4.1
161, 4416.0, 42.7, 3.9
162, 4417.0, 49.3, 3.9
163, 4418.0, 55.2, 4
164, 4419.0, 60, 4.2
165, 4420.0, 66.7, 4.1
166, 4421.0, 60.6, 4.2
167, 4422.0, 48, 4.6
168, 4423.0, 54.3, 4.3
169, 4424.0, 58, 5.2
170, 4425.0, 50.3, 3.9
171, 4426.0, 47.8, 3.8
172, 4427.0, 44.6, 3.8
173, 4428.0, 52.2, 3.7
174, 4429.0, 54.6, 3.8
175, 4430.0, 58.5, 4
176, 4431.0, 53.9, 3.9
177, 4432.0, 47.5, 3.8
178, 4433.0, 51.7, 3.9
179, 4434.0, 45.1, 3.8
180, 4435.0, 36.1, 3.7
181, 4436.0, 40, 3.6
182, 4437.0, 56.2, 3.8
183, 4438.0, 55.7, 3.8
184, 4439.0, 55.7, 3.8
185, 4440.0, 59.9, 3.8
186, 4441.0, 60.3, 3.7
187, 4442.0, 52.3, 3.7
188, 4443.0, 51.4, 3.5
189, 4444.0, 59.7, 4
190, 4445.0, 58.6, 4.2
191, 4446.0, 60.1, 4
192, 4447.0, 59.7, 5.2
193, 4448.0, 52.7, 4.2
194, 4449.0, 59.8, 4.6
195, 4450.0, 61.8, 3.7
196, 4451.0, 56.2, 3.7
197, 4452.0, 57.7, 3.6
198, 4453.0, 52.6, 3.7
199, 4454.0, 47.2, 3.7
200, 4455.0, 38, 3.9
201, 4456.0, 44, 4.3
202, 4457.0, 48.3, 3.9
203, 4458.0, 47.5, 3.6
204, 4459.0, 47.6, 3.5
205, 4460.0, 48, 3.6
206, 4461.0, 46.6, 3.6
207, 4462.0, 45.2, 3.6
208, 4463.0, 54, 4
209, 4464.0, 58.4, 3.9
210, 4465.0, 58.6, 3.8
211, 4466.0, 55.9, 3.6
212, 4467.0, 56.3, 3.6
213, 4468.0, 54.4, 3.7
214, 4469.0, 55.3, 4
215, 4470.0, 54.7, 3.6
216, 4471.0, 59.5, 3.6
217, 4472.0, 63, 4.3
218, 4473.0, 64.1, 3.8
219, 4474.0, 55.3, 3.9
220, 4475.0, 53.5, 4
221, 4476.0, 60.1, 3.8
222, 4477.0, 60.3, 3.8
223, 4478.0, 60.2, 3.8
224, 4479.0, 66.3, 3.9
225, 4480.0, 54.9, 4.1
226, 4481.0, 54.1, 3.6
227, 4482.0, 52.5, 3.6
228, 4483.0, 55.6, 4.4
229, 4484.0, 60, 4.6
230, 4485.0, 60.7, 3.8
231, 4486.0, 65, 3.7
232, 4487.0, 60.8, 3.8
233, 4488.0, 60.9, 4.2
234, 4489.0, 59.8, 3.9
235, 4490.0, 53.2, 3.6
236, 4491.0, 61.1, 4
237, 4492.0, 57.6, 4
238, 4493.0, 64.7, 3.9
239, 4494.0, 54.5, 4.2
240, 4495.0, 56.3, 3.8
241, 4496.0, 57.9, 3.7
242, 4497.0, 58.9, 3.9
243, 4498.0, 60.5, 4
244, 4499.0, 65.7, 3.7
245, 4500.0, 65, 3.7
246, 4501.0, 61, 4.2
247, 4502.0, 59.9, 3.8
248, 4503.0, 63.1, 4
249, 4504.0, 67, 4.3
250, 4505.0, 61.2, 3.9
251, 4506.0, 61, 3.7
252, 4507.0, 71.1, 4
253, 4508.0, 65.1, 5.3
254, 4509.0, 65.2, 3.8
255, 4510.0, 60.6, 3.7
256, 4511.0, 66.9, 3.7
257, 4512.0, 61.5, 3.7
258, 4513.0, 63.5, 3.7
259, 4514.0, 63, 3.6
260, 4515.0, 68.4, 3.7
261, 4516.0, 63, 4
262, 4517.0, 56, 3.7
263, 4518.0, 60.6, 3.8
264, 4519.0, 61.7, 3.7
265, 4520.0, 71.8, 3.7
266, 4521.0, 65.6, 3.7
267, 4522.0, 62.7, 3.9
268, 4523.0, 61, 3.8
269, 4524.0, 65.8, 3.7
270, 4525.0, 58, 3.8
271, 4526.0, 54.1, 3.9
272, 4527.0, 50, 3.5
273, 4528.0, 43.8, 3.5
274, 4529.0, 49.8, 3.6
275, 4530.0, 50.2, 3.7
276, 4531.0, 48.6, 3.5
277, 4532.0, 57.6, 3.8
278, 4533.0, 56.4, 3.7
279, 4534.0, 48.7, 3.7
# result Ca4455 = 1.8 angstrom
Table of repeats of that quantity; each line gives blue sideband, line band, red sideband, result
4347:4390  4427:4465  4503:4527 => 1.8 angstrom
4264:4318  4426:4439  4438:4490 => 0.6 angstrom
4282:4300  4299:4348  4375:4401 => -2.2 angstrom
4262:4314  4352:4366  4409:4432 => -1.1 angstrom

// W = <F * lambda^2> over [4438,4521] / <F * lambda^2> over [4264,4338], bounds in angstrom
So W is 1.59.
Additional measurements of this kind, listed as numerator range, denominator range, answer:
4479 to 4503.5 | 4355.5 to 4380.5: 1.28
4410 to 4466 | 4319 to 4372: 1.17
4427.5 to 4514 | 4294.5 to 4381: 1.37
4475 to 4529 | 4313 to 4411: 1.38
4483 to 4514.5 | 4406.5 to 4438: 1.25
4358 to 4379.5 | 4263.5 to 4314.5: 1.40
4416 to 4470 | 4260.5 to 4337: 1.43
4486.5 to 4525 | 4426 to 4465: 1.23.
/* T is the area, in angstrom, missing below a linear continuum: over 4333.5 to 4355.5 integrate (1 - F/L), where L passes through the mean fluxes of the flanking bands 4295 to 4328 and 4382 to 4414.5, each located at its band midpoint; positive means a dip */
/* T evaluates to -2.5 angstrom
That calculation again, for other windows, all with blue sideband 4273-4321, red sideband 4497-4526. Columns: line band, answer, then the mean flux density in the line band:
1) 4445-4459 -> 0.8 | 52.8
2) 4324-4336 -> -1.2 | 46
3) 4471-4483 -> 0.1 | 58.5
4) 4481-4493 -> 0.3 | 58.9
